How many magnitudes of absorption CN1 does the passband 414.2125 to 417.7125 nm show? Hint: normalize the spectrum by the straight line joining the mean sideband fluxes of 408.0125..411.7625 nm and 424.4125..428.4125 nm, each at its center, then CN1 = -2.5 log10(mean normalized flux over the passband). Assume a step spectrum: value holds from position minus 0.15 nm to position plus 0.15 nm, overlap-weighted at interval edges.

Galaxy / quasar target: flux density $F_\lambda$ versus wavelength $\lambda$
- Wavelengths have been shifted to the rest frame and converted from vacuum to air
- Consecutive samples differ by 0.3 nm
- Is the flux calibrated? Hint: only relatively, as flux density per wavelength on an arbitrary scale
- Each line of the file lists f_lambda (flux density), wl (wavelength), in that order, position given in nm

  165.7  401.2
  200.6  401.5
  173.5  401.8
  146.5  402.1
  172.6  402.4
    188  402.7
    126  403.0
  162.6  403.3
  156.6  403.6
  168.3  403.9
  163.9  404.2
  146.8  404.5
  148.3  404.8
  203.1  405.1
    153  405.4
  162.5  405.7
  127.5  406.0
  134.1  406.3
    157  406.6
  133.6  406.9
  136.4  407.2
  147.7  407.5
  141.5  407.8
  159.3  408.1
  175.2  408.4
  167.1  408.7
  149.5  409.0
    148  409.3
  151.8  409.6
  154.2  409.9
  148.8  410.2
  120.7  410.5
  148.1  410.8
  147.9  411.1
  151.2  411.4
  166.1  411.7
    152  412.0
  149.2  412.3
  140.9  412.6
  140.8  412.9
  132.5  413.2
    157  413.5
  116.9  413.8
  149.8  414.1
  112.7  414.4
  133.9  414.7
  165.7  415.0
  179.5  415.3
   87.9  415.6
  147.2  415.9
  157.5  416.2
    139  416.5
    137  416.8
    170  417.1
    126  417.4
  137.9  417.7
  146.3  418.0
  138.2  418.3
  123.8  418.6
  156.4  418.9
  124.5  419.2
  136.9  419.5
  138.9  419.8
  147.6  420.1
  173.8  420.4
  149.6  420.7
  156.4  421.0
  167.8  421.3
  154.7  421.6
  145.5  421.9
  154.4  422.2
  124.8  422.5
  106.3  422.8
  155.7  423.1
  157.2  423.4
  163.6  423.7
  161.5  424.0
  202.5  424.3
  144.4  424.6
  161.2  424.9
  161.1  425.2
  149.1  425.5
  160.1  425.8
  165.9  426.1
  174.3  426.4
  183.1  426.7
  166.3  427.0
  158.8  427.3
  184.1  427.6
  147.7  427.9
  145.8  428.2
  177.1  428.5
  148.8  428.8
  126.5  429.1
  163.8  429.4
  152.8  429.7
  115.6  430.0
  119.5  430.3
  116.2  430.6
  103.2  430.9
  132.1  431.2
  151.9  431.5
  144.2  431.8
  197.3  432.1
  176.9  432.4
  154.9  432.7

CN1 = 0.11 mag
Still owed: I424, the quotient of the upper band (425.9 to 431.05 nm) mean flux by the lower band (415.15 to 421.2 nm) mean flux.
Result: 1.04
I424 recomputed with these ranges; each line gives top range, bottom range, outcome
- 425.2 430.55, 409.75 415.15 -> 1.08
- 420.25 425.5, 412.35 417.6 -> 1.10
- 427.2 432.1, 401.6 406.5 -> 0.91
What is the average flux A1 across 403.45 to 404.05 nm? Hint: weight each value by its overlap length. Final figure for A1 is 162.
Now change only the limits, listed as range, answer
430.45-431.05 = 110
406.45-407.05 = 145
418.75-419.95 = 139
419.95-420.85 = 157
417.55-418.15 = 142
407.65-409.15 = 159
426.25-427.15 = 175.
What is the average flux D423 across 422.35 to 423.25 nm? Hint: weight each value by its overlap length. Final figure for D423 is 129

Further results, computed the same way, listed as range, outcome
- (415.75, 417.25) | 150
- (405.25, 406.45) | 144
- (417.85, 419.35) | 138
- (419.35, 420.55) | 149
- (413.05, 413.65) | 145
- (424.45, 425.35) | 156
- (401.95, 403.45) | 159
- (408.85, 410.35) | 150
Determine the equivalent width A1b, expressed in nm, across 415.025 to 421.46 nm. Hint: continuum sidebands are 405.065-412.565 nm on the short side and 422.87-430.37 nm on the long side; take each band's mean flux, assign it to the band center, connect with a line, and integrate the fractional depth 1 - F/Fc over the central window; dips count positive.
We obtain 0.38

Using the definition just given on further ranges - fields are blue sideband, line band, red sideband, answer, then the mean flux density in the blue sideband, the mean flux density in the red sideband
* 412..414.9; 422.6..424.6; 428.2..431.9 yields -0.26 nm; 138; 138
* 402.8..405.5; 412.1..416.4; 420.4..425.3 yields 0.44 nm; 159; 155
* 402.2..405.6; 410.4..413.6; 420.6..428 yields 0.29 nm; 162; 158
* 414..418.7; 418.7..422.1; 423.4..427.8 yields 0.05 nm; 141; 166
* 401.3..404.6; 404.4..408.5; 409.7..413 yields 0.15 nm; 164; 147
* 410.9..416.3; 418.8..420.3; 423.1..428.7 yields 0.12 nm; 144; 164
